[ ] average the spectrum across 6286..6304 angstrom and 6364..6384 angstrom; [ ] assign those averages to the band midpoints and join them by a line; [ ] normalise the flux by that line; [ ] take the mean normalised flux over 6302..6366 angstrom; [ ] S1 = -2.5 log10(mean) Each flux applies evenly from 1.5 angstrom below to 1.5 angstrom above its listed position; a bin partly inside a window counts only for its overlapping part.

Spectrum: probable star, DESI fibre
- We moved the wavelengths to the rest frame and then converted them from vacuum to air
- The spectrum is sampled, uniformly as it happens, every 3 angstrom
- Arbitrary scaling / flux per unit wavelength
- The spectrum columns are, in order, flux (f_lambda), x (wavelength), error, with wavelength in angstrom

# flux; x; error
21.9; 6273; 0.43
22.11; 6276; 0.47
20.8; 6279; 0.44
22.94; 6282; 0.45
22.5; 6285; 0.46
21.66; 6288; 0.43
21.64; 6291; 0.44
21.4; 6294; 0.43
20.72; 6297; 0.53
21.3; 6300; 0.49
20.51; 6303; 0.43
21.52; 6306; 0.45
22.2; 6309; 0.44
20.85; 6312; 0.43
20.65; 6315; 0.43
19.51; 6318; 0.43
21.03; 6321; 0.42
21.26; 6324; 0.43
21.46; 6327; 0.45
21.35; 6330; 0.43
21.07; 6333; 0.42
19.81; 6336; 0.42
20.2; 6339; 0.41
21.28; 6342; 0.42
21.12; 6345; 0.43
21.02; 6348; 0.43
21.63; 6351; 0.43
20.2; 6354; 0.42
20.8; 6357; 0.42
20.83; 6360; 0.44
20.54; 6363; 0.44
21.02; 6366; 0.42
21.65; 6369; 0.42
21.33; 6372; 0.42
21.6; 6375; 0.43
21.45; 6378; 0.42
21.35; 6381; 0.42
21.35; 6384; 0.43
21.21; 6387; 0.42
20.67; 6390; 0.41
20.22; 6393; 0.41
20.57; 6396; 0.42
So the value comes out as 0.02 mag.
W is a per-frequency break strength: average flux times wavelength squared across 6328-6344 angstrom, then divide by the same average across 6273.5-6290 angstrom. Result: 0.96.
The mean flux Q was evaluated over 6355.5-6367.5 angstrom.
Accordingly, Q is 20.8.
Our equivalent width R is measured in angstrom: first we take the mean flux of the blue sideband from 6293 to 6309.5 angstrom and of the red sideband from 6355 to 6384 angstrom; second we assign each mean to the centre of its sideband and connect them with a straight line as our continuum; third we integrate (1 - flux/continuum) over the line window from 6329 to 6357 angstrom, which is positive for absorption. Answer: 0.5 angstrom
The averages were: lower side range 21.2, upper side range 21.2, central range 20.8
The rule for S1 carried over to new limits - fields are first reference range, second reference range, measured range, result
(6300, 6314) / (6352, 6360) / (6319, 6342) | 0.00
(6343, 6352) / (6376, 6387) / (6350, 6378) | 0.01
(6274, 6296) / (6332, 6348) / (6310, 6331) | 0.01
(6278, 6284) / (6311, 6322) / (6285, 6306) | 0.00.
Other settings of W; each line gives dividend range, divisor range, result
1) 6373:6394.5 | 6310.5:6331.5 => 1.03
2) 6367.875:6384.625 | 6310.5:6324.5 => 1.06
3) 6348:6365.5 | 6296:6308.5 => 1.00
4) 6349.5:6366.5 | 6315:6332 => 1.01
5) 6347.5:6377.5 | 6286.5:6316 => 1.01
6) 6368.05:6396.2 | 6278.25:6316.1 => 1.01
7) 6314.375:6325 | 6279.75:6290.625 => 0.94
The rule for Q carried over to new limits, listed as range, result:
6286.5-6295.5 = 21.6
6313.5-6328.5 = 20.8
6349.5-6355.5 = 20.9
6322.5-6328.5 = 21.4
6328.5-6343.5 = 20.7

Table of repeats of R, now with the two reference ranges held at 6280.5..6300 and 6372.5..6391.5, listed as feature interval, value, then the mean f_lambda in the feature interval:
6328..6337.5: 0.34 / 20.8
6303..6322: 0.64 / 20.9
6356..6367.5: 0.32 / 20.8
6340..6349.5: 0.17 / 21.1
